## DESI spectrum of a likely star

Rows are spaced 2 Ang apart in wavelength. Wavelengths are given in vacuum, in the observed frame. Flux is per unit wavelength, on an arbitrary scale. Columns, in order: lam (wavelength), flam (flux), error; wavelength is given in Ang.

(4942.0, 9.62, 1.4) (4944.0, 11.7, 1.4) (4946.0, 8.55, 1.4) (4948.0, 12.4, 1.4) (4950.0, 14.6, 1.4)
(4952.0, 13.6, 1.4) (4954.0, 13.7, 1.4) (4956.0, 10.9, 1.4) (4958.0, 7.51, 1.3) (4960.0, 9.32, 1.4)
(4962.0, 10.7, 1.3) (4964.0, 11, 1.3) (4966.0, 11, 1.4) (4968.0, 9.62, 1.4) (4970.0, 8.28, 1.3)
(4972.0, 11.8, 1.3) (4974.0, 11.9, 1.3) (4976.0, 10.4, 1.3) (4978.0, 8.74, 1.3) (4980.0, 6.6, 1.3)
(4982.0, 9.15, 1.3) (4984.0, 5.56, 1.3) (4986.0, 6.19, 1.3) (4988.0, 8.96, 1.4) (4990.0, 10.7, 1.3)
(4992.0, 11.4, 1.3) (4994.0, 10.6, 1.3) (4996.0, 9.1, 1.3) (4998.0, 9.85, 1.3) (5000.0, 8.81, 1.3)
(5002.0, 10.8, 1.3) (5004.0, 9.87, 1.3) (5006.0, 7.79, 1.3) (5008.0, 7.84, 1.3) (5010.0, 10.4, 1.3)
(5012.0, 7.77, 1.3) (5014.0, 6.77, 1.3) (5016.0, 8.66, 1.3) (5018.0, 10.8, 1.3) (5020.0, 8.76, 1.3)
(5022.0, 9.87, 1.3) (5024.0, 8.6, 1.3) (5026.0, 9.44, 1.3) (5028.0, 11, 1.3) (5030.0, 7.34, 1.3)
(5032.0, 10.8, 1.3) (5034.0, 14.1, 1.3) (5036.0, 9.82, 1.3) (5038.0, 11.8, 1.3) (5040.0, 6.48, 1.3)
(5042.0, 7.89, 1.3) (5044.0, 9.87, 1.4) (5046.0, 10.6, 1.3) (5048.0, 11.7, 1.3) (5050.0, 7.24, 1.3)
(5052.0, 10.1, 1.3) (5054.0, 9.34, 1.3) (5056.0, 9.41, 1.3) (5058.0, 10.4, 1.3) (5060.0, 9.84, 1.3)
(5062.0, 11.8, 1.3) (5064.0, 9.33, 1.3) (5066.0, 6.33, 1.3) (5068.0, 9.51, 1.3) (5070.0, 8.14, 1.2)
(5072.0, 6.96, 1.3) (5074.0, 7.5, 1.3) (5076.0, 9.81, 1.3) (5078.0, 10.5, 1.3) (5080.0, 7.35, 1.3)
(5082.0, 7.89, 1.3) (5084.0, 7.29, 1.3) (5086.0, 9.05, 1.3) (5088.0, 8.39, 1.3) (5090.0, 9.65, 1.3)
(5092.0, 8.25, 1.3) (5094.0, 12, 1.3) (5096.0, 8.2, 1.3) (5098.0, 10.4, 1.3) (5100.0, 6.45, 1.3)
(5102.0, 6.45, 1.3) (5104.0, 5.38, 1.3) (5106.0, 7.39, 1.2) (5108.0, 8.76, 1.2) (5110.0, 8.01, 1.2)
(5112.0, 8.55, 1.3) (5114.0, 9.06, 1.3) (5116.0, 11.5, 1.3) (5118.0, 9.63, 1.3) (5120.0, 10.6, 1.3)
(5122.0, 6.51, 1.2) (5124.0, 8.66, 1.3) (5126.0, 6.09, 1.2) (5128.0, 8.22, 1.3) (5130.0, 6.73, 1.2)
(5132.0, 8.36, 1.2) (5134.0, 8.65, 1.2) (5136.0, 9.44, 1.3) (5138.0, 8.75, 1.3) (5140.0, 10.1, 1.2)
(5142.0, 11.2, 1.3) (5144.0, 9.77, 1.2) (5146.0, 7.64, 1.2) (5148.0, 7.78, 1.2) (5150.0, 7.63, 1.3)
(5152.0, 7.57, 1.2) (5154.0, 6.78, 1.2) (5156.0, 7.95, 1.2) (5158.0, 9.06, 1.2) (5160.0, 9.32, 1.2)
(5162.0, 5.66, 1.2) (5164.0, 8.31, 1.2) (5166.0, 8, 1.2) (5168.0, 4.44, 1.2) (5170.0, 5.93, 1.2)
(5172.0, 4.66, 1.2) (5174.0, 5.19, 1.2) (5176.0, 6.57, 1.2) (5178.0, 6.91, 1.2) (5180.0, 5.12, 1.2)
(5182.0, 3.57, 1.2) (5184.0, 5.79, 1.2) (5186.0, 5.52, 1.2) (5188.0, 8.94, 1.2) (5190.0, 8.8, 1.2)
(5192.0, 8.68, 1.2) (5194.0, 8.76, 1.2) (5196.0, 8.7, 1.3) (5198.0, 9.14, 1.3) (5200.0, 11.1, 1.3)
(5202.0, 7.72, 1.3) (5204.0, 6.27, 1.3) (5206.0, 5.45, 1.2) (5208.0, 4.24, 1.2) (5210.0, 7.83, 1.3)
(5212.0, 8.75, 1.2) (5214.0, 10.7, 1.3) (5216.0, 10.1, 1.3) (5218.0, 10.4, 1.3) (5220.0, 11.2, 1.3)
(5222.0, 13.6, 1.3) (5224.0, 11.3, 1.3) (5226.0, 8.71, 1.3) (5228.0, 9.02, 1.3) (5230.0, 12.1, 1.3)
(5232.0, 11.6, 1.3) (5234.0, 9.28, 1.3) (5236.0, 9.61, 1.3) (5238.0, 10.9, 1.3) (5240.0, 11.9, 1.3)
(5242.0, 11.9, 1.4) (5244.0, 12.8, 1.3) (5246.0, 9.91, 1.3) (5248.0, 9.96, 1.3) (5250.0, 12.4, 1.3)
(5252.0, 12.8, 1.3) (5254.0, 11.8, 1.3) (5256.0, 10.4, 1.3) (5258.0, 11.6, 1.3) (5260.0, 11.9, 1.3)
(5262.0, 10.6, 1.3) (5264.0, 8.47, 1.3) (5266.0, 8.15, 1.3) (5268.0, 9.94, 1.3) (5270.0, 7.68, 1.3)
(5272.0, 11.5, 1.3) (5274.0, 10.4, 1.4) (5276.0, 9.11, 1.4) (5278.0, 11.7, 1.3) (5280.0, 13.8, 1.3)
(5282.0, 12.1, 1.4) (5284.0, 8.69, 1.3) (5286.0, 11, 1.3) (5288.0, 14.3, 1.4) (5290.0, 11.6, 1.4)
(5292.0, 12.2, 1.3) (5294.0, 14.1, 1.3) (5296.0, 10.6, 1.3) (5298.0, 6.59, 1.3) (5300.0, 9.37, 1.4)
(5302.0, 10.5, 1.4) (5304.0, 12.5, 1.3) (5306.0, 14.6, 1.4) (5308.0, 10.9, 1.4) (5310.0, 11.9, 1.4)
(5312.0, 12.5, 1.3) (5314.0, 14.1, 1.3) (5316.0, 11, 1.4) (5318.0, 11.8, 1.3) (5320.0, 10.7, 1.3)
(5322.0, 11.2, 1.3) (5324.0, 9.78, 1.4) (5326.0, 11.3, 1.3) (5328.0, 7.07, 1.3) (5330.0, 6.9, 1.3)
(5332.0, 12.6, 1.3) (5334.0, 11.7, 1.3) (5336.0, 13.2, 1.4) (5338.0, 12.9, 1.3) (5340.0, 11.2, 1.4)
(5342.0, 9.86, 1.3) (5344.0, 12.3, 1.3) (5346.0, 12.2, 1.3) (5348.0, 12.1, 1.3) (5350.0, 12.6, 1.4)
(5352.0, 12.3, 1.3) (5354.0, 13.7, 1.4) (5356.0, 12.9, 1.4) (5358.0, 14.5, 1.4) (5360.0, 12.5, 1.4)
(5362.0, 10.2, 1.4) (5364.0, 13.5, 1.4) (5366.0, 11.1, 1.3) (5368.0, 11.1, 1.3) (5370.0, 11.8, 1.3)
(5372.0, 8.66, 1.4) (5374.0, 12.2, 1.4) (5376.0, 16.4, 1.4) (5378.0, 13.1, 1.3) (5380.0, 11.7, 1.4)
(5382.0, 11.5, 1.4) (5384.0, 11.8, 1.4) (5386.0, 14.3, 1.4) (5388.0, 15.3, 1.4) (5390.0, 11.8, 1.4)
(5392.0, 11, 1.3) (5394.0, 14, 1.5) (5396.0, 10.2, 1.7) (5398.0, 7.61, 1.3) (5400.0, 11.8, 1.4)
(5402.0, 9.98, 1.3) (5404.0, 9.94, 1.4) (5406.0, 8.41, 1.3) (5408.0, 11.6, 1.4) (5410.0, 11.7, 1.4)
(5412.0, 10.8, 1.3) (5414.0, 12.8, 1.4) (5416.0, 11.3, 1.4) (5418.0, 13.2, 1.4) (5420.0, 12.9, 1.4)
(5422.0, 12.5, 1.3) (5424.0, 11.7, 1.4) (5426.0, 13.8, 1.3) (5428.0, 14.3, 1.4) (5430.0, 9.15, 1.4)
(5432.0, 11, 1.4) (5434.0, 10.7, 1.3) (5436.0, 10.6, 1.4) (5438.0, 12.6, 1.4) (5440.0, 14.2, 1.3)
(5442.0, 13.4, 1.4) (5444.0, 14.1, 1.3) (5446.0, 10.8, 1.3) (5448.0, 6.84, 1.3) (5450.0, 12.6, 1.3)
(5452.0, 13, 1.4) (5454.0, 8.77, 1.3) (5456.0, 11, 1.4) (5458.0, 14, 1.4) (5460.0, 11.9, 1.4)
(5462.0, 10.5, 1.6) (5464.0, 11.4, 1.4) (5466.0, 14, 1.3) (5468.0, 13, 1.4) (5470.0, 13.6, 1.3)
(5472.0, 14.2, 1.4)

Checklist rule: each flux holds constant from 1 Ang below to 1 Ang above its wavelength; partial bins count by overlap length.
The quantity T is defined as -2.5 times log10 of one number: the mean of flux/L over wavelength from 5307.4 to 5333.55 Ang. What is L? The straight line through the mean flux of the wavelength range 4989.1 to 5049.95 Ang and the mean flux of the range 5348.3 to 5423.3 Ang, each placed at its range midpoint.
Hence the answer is 0.06 mag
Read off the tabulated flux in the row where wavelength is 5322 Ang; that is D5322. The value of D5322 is 11.2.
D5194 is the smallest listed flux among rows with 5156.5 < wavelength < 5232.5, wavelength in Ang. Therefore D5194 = 3.57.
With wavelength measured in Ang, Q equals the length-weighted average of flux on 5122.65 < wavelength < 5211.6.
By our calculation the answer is 7.53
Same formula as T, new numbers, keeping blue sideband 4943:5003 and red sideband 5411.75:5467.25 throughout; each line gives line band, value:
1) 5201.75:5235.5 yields 0.18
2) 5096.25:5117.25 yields 0.28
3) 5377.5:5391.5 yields -0.09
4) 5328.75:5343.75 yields 0.03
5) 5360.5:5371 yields 0.01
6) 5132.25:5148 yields 0.17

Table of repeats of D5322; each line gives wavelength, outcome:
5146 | 7.64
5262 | 10.6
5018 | 10.8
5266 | 8.15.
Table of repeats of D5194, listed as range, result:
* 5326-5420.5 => 6.9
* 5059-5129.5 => 5.38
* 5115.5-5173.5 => 4.44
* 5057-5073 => 6.33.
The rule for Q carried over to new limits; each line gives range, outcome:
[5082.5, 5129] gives 8.45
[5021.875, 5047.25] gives 9.83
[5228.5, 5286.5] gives 10.8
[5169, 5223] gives 7.76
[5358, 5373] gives 11.5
